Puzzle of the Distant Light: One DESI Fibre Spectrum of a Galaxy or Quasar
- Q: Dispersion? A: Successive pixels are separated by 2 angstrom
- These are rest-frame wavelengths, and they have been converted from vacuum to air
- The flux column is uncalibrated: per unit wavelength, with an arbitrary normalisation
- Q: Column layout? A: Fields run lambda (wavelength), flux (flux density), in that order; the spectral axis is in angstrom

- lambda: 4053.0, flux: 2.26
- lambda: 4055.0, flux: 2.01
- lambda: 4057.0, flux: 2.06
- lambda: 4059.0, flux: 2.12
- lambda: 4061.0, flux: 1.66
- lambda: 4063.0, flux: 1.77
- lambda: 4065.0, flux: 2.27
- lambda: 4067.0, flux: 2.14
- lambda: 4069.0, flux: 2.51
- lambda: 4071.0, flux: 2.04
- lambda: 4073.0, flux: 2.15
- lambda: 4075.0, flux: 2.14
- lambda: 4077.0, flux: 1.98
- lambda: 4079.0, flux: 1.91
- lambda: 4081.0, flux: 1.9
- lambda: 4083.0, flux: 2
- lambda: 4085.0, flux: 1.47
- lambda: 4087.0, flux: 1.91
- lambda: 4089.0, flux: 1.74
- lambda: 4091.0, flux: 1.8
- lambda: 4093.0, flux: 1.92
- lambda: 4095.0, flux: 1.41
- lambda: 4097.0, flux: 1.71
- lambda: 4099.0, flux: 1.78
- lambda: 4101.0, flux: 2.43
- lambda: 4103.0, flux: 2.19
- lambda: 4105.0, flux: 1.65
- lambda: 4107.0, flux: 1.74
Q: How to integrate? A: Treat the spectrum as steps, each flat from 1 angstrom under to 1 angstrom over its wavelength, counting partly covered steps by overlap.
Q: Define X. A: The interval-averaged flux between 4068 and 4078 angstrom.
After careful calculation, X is 2.16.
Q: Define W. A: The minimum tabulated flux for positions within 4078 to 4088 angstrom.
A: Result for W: 1.47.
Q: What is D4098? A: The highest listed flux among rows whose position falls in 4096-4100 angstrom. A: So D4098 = 1.78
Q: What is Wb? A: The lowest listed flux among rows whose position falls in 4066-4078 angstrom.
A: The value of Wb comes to 1.98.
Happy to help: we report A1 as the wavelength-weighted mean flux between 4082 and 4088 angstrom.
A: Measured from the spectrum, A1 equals 1.79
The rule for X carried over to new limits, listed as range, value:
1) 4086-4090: 1.82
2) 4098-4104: 2.13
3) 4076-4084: 1.95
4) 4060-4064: 1.71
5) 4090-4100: 1.72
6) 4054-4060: 2.06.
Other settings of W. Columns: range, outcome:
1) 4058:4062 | 1.66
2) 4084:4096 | 1.41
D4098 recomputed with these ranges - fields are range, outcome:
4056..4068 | 2.27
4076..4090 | 2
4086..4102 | 2.43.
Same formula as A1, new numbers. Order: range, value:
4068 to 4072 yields 2.27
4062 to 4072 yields 2.15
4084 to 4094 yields 1.77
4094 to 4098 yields 1.56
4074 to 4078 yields 2.06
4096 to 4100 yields 1.75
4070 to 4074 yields 2.09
